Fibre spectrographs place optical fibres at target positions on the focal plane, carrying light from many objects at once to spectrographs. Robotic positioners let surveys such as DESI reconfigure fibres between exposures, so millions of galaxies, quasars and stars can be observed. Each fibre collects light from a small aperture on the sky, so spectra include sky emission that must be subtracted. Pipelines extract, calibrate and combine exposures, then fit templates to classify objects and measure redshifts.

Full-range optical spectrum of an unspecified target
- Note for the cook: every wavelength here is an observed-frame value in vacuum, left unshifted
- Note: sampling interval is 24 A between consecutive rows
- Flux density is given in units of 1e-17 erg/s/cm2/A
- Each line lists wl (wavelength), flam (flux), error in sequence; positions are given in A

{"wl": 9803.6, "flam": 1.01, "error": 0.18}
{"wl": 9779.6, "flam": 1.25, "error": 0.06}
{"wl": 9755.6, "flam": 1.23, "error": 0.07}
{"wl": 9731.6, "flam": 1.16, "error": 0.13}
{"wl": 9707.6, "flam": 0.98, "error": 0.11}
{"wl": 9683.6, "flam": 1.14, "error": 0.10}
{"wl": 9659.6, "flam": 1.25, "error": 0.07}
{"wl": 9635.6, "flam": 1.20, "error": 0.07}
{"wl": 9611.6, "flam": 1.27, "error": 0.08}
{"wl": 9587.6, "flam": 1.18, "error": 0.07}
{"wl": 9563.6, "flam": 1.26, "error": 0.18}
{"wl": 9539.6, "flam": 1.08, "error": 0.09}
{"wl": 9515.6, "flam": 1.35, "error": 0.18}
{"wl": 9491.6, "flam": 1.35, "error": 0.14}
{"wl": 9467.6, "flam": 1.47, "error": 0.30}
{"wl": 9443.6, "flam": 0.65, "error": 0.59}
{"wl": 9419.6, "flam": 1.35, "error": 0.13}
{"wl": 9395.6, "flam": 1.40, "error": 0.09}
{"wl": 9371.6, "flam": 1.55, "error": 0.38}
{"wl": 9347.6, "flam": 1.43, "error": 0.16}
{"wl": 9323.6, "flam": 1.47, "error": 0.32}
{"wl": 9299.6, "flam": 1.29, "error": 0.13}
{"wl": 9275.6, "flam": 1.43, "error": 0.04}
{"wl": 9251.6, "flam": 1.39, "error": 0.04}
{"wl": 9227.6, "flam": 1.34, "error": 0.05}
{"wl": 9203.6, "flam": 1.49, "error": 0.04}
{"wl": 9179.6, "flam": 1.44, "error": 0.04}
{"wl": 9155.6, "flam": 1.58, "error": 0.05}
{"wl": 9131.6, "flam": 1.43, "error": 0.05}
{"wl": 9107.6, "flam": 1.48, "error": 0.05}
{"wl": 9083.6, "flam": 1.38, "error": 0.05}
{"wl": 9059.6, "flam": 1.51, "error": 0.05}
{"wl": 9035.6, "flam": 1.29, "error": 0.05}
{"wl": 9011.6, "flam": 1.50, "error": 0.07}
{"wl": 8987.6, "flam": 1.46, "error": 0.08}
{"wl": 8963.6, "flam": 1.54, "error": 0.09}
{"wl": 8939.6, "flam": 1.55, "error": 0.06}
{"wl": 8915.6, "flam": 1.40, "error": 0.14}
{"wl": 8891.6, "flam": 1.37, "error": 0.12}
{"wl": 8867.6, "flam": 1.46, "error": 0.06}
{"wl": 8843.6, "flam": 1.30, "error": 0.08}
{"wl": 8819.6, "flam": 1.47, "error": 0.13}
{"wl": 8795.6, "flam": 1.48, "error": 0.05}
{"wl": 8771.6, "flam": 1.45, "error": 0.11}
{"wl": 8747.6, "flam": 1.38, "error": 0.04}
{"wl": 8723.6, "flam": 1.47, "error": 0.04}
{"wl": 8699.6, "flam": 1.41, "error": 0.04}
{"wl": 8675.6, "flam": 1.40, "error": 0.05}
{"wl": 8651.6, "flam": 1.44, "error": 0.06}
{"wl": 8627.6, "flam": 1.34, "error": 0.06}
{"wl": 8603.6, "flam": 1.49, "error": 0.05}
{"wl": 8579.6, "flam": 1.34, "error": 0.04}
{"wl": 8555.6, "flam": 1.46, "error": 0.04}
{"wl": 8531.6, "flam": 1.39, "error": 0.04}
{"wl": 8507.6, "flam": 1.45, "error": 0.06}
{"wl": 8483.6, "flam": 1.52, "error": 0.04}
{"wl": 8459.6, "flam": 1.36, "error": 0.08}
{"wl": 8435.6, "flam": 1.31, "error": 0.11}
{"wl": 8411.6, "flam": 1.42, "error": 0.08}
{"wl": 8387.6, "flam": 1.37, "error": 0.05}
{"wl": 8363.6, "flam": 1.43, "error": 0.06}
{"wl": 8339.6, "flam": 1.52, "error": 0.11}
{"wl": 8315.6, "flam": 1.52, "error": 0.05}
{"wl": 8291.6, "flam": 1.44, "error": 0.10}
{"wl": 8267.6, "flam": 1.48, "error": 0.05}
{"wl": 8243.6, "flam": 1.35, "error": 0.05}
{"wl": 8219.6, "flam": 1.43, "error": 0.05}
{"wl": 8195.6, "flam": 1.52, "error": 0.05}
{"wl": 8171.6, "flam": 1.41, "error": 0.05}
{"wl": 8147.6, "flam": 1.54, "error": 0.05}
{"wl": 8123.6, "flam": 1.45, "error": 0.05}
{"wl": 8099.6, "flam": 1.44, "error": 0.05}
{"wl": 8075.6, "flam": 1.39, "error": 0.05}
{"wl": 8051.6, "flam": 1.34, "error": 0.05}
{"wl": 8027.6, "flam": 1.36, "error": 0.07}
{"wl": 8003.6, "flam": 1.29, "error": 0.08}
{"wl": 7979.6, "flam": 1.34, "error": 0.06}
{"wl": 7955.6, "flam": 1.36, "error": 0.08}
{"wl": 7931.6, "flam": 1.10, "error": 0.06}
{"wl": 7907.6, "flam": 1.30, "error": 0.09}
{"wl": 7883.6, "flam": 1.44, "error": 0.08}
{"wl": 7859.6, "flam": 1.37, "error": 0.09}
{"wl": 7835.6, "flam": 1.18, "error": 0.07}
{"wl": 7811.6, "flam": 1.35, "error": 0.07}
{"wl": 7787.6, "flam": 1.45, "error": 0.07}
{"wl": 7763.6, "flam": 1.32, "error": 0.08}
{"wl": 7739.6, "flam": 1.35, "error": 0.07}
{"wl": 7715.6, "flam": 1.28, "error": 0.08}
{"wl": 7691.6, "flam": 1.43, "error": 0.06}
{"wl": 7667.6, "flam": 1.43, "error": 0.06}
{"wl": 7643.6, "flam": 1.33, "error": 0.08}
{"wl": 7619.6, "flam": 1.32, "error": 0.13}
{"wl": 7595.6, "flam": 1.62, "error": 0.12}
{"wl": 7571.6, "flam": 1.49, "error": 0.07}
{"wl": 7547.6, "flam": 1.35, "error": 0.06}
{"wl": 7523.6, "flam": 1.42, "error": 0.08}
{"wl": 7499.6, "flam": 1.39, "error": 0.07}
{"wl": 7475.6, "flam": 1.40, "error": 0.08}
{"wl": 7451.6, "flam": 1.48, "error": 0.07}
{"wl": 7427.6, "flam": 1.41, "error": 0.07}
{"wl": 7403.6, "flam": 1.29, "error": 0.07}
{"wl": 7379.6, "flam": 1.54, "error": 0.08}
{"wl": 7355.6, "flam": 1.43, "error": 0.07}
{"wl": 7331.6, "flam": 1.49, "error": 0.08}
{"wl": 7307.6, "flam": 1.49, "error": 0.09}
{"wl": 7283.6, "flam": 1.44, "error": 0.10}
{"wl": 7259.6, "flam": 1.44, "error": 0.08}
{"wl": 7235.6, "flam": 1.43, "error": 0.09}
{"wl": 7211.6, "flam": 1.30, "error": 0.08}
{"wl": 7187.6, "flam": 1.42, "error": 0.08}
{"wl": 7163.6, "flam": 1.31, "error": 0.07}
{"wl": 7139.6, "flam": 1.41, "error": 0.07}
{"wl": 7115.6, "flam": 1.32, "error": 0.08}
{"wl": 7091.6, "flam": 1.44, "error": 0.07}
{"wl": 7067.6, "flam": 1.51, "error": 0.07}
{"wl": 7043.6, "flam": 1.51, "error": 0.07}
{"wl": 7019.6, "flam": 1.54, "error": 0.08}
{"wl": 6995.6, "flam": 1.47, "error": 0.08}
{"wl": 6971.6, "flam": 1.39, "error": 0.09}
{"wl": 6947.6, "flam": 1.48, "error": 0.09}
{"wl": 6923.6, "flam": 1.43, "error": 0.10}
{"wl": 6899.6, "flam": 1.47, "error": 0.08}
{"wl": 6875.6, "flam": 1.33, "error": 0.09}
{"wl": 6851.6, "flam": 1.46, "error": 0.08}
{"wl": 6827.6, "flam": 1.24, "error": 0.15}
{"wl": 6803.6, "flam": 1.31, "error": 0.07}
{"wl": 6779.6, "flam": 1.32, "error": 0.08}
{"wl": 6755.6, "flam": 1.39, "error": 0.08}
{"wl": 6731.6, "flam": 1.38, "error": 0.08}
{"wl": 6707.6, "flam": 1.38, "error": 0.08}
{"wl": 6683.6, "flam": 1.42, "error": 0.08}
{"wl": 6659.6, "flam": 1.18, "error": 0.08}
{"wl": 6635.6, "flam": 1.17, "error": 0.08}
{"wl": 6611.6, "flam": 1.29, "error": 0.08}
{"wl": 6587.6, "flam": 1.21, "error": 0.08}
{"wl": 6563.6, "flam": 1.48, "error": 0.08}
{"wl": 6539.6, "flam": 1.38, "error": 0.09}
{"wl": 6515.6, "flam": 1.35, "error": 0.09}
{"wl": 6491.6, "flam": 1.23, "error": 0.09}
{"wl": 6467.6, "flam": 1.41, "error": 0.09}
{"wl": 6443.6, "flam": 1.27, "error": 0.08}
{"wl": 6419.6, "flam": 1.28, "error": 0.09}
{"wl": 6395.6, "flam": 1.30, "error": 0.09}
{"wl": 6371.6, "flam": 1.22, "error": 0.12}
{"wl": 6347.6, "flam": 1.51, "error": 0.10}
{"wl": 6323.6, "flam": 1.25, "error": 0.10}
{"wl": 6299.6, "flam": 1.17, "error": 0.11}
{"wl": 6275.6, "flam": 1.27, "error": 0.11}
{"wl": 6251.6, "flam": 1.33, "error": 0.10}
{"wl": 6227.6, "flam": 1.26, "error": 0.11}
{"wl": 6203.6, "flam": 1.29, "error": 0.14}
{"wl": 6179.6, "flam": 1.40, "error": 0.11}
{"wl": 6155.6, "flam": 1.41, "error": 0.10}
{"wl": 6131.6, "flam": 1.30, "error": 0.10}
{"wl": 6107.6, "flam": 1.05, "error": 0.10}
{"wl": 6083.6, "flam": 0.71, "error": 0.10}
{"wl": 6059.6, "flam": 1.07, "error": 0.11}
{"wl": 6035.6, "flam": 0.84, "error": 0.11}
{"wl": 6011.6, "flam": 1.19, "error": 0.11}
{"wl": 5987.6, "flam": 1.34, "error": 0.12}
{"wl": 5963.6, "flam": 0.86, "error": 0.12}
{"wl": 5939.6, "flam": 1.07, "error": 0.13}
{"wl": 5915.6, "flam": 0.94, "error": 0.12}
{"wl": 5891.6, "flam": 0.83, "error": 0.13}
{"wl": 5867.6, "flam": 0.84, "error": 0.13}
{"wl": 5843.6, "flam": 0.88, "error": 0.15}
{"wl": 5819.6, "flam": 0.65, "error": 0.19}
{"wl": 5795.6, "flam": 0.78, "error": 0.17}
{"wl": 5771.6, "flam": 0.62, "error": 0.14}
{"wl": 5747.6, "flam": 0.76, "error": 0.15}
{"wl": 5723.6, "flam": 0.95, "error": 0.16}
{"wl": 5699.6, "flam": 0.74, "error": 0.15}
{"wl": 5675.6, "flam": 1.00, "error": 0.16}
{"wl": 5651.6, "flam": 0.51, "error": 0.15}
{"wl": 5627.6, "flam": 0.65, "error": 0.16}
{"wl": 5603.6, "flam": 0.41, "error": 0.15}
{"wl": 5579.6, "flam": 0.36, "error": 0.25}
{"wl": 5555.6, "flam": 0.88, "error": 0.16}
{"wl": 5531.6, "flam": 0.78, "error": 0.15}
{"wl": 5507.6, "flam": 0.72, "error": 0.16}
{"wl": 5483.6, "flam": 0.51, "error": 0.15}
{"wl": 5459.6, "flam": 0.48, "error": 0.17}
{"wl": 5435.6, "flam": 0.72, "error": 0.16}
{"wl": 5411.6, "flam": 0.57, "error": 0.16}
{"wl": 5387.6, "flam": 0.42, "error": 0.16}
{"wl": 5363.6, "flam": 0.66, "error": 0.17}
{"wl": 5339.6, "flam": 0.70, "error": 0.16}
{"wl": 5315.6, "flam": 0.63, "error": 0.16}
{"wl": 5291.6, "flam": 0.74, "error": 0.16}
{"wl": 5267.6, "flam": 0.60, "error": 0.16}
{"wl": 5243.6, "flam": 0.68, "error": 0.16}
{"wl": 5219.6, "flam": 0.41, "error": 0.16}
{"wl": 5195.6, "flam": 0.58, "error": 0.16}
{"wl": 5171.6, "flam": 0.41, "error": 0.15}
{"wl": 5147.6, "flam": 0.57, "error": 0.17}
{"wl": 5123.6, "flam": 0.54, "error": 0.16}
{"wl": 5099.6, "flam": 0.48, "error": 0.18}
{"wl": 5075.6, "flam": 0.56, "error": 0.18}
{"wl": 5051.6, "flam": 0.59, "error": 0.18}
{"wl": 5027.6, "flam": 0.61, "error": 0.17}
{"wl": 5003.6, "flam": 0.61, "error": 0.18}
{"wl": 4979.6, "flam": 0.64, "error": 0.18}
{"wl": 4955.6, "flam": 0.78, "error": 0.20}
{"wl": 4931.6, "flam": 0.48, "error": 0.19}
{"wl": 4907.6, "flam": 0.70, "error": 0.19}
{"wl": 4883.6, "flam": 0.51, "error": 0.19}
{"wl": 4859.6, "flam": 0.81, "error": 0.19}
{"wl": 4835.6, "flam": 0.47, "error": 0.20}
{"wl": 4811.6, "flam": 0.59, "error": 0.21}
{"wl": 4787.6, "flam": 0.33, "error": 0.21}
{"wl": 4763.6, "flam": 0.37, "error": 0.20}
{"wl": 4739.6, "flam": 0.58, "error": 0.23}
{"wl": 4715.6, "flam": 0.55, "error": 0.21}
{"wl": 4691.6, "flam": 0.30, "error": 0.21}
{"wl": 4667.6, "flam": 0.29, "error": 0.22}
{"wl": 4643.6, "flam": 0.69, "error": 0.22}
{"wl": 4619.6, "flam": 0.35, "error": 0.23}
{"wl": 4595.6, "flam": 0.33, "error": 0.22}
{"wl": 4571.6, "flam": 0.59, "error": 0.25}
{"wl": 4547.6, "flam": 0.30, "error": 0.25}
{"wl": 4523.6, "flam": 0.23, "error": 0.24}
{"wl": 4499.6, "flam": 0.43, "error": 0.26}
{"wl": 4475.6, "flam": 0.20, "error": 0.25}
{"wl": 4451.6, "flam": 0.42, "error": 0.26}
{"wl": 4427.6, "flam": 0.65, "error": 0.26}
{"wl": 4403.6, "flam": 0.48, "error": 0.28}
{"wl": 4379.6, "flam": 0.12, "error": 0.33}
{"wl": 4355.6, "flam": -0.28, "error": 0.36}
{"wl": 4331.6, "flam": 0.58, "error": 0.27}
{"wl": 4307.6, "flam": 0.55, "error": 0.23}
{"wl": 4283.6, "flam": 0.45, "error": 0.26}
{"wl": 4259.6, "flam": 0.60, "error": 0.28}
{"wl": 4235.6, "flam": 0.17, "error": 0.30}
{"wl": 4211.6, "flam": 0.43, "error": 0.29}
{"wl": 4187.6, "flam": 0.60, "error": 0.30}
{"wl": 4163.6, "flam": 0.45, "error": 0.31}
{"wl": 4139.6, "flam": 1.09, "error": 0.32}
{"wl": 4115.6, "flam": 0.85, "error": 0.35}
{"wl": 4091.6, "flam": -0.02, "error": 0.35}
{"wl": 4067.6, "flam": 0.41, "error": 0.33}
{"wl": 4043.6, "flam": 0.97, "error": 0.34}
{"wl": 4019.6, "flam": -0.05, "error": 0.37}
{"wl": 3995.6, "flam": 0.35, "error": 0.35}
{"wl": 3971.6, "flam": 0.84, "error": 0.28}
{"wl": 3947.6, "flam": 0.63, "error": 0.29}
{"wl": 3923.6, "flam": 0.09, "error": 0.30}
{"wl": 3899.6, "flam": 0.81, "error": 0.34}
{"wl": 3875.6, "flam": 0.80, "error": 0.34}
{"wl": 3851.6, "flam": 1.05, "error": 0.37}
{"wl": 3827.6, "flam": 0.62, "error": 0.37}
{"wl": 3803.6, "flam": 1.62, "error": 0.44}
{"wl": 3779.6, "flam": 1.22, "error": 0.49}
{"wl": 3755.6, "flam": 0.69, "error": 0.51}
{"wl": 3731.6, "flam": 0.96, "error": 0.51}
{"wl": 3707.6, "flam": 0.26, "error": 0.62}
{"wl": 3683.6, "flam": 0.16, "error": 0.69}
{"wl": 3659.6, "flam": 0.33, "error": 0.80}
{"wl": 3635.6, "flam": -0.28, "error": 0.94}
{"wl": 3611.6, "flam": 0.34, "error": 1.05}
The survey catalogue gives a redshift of 0.53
